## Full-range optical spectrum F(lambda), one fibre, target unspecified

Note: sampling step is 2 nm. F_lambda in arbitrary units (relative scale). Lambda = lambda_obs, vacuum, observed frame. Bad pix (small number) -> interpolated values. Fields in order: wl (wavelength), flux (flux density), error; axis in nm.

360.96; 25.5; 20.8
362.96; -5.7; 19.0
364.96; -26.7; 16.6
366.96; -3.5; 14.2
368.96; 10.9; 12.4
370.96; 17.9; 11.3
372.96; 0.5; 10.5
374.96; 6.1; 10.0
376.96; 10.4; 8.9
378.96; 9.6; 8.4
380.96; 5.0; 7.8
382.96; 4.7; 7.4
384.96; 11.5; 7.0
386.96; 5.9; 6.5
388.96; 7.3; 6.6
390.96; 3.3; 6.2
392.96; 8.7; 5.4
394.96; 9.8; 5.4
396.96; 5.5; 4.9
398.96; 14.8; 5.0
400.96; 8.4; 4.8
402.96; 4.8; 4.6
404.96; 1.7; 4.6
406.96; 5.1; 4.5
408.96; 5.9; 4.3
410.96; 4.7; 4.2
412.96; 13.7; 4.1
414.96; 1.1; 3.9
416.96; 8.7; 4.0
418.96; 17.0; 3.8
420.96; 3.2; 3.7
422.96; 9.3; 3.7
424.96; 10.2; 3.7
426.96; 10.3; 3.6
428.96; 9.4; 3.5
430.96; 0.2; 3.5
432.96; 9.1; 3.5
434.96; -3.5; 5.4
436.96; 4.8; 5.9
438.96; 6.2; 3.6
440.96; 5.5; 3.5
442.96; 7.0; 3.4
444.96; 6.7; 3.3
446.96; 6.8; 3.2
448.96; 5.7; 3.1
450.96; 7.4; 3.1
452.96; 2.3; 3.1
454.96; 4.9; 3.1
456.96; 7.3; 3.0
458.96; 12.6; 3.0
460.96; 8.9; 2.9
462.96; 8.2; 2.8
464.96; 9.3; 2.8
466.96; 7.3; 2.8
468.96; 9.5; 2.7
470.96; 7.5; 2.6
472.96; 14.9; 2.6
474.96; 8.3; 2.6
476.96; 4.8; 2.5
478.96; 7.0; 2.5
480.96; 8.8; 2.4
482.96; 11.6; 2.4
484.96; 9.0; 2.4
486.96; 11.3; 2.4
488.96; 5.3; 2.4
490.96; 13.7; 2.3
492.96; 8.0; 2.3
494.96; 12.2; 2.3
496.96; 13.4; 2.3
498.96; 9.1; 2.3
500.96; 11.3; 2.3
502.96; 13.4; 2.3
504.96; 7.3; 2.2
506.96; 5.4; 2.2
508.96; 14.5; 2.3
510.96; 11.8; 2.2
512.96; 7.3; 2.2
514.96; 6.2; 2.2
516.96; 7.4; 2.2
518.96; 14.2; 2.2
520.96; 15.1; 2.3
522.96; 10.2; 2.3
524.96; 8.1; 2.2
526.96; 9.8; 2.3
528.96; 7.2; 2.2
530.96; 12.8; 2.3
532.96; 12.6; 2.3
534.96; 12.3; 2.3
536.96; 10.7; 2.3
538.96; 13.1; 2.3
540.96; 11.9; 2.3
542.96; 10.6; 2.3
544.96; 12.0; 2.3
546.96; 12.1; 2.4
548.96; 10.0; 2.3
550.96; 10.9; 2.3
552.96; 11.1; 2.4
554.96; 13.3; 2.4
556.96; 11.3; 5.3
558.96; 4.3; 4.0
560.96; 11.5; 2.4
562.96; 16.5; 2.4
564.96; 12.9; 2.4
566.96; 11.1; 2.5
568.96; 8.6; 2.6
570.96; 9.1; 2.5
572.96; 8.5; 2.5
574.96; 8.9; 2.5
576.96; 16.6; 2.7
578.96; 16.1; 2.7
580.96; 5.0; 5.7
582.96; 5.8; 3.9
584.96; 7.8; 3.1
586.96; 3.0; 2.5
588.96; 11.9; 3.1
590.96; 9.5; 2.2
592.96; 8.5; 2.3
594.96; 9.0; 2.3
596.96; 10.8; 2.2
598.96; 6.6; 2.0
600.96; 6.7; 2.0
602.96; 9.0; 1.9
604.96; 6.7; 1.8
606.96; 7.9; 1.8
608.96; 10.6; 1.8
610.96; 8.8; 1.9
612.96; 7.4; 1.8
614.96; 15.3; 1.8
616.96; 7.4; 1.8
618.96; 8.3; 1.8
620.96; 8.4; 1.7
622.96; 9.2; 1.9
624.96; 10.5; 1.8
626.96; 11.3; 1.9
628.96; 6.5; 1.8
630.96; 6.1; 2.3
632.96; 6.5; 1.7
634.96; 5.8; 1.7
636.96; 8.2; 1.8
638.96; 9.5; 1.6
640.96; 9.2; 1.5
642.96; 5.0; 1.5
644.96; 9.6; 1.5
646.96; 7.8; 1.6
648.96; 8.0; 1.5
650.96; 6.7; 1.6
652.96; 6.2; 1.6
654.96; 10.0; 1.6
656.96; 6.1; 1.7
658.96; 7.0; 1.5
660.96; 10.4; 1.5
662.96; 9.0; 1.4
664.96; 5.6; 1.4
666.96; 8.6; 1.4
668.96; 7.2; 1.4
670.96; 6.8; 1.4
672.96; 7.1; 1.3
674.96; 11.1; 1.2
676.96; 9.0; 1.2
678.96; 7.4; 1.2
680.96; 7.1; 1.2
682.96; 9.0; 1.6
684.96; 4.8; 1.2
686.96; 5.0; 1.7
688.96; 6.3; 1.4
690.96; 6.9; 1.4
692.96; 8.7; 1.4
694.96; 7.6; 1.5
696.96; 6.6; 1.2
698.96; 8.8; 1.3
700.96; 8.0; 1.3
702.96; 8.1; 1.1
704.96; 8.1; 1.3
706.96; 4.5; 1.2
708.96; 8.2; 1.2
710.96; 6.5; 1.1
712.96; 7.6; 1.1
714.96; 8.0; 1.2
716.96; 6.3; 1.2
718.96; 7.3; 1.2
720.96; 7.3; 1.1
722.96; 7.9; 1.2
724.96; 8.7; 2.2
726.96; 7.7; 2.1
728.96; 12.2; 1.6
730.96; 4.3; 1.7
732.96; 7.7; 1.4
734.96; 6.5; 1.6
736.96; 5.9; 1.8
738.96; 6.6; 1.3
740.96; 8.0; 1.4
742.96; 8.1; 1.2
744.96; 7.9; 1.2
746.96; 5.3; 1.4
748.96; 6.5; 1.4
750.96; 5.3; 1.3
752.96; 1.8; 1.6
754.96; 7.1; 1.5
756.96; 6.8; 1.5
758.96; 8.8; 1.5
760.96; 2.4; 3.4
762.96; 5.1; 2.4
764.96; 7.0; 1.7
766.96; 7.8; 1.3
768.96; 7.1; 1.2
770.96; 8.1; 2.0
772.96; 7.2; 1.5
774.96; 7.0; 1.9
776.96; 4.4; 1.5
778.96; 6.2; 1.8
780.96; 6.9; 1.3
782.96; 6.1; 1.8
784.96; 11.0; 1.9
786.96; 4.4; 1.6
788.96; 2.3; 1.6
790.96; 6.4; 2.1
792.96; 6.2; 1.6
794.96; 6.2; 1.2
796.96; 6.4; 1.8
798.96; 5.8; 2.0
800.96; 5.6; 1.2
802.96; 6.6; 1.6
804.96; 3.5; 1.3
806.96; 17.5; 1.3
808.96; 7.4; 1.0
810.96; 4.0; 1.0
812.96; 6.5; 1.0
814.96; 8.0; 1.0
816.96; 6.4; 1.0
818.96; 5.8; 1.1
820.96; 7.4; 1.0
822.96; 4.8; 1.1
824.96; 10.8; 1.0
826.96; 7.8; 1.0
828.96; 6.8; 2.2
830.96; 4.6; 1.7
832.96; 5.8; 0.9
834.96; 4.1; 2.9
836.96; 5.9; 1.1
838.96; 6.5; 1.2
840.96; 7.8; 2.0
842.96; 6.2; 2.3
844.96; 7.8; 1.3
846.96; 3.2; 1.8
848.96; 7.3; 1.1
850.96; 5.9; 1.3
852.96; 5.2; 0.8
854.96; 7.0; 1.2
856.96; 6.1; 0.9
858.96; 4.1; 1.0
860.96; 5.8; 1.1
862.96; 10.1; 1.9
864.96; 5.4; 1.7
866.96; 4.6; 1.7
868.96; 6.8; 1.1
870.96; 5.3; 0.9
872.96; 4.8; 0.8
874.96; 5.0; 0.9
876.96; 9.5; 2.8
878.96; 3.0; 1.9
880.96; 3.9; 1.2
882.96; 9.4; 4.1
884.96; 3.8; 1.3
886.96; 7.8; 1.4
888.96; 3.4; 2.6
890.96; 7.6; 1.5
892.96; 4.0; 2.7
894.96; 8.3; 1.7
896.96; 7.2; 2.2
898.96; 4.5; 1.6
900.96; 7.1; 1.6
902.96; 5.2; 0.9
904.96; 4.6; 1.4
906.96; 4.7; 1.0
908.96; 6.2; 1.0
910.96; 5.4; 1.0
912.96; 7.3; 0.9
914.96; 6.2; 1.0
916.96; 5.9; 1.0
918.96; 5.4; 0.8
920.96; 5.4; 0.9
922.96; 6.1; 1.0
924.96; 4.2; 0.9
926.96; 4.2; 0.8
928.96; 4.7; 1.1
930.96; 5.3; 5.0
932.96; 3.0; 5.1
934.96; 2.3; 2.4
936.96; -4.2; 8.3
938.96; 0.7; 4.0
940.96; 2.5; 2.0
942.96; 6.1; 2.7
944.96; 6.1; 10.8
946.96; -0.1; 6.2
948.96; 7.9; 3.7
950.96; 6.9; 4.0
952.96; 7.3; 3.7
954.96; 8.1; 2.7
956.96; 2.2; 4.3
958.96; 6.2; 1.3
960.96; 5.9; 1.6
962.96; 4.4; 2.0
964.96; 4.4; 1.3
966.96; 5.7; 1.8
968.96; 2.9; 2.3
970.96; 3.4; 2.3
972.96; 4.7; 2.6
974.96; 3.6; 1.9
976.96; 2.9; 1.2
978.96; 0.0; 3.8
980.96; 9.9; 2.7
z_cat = 0.23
